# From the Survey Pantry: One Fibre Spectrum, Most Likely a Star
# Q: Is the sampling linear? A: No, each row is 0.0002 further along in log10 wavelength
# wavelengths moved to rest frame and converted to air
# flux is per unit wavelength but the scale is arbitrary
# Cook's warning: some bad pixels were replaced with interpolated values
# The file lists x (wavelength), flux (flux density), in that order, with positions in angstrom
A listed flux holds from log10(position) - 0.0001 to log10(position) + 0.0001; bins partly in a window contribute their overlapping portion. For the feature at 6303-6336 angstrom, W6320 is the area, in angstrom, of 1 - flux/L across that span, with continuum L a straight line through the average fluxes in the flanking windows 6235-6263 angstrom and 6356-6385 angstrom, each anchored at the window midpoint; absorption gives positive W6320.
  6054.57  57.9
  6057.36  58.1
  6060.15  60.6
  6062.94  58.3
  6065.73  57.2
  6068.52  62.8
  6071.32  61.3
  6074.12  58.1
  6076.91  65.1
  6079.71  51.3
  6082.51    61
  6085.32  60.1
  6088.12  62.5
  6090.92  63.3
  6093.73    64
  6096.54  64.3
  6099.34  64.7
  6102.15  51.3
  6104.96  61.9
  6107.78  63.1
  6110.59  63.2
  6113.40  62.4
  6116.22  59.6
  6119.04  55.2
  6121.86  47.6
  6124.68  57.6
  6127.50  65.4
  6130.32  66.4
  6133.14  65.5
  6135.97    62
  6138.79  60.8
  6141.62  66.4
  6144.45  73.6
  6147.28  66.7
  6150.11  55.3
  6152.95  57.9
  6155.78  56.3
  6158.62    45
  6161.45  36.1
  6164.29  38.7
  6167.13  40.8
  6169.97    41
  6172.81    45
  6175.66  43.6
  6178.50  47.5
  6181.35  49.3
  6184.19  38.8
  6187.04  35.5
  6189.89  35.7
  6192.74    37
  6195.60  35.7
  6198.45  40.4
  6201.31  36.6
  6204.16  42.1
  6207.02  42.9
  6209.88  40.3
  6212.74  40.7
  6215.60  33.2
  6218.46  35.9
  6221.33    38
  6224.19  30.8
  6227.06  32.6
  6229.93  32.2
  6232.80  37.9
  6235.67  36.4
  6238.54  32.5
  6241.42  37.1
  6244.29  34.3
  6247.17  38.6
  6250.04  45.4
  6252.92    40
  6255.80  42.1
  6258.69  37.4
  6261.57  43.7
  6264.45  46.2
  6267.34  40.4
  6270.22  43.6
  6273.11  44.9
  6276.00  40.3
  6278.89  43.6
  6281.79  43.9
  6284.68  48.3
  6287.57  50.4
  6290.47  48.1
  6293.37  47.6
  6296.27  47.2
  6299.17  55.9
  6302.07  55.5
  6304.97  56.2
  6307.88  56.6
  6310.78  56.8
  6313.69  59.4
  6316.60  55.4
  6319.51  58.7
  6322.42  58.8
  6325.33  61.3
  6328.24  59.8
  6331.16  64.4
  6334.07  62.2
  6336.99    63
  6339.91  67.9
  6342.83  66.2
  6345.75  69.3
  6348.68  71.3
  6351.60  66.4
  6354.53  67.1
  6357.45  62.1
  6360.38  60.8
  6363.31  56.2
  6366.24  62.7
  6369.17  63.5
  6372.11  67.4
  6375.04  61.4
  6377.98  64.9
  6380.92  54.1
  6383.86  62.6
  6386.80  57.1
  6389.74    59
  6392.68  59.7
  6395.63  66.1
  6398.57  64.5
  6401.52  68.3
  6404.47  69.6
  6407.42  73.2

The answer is -4.5 angstrom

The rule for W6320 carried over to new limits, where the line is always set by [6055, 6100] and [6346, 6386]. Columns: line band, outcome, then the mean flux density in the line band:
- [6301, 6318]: 1.6 angstrom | 56.7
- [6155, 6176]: 6.3 angstrom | 42.9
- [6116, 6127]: 1.0 angstrom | 55.3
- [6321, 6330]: 0.4 angstrom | 60.1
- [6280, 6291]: 2.6 angstrom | 47.5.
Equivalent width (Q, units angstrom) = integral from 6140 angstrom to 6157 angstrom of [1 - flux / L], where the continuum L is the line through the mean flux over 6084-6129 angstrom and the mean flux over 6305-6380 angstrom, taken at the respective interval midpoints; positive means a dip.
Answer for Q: -0.6 angstrom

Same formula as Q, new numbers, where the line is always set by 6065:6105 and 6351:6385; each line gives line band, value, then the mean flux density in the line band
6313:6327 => 0.8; 58.7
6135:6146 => -0.9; 65.9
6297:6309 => 1.2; 55.5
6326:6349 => -1.1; 65.1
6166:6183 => 4.6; 44.5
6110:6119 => 0.0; 60.6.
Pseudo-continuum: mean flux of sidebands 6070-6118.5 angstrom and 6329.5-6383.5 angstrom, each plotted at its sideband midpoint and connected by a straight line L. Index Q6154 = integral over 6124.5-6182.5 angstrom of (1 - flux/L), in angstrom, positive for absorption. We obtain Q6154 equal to 6.9 angstrom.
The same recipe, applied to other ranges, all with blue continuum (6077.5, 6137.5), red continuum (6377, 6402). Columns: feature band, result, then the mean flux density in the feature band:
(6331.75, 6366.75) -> -1.9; 64.7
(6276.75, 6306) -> 5.7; 49.4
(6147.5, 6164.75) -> 3.1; 50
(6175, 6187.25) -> 3.5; 43.7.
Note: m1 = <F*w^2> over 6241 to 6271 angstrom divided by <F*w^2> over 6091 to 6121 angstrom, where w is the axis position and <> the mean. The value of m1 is 0.7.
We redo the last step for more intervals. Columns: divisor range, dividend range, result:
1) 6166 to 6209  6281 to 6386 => 1.53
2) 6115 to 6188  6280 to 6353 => 1.15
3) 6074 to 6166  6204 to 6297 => 0.72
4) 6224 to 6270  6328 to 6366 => 1.74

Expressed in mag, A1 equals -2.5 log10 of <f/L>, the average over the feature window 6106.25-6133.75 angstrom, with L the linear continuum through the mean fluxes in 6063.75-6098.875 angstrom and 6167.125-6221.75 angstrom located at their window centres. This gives -0.13 mag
